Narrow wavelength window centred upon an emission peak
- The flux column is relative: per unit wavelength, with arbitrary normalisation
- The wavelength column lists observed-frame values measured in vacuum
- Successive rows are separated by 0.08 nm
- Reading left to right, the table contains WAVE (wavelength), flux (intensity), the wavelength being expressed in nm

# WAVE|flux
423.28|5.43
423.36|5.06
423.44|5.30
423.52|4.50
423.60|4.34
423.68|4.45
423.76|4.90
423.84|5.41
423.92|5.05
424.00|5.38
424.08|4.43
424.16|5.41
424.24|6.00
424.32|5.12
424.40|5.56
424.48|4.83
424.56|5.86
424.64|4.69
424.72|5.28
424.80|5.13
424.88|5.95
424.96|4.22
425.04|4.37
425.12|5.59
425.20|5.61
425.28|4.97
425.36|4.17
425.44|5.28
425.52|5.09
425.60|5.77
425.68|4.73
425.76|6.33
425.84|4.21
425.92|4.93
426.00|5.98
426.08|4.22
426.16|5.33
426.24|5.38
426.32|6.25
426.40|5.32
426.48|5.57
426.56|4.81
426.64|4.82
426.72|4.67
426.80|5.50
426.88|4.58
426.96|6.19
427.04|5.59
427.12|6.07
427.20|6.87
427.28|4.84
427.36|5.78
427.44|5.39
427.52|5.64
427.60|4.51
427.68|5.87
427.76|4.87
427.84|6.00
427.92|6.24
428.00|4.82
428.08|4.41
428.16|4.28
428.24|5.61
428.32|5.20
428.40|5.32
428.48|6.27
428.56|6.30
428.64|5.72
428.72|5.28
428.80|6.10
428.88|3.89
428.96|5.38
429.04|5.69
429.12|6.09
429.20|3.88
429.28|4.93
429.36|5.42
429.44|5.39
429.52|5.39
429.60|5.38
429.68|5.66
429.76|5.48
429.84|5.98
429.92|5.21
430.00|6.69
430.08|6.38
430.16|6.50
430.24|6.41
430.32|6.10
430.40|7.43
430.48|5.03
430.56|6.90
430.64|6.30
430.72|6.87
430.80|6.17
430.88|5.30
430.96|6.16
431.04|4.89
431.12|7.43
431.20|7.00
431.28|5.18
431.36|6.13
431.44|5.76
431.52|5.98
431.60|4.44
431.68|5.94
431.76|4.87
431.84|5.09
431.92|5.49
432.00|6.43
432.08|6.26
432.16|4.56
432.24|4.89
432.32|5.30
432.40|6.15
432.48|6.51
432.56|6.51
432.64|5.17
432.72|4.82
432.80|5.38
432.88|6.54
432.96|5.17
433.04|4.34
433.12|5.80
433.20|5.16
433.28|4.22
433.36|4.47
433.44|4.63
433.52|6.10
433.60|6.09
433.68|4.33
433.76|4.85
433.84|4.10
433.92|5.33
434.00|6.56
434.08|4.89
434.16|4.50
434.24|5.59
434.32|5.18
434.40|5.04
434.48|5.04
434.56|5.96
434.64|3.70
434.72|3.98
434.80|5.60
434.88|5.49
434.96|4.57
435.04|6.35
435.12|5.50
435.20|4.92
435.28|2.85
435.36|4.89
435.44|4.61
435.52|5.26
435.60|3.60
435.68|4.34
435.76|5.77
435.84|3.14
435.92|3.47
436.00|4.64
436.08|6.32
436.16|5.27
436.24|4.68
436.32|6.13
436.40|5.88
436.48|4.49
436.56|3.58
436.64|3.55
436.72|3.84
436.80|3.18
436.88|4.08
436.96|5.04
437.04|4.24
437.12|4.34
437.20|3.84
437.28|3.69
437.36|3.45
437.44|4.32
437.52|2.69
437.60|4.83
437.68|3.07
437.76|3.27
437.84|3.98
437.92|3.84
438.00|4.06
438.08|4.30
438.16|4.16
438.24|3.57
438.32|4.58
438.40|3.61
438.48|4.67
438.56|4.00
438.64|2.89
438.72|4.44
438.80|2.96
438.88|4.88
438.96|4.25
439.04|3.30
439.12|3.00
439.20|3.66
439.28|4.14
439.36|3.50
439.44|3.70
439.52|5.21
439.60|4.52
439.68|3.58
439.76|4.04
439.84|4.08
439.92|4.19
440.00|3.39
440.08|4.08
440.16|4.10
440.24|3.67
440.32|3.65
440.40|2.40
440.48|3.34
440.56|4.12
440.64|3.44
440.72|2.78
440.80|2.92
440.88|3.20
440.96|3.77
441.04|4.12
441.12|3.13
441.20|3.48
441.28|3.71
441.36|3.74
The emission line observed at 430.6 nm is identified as C III]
